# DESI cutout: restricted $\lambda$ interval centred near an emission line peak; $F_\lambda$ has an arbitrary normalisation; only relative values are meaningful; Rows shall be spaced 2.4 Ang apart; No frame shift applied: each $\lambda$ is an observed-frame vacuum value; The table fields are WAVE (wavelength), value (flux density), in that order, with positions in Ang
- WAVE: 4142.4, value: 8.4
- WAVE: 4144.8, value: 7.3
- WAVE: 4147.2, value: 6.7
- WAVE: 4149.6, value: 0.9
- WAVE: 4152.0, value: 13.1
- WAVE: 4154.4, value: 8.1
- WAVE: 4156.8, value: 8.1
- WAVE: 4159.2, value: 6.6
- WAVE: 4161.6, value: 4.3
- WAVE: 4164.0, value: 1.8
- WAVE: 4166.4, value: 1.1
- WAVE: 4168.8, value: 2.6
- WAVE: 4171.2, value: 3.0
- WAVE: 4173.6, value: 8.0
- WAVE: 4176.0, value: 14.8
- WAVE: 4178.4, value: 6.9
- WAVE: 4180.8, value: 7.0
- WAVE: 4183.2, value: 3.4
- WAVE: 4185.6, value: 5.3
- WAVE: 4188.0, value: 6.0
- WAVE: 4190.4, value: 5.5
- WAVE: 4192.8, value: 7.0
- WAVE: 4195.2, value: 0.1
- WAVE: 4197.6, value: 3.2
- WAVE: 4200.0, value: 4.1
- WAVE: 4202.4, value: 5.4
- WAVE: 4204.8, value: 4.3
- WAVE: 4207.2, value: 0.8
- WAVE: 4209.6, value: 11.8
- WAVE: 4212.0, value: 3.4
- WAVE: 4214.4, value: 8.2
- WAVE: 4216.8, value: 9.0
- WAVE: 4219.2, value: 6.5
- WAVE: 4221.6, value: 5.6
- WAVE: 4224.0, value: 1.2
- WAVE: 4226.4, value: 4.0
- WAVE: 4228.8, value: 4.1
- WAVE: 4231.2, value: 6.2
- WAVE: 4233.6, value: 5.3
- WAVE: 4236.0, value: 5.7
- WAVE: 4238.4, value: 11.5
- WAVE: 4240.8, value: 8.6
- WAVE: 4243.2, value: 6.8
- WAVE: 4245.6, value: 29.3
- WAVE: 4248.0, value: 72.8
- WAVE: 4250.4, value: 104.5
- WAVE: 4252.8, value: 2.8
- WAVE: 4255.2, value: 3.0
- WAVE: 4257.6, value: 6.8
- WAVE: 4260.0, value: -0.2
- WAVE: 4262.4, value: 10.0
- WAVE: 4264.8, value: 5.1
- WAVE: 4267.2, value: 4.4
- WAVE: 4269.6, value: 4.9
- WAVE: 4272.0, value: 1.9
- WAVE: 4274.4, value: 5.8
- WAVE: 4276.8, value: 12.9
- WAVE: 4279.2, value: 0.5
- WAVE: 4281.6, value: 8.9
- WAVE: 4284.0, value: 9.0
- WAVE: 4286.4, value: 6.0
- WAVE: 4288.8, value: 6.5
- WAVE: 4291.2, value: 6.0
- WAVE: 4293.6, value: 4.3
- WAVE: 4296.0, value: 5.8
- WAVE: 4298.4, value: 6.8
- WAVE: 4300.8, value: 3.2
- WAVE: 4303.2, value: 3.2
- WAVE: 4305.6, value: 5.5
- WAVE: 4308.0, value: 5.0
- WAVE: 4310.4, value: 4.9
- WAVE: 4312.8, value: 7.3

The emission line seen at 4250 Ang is [O II]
